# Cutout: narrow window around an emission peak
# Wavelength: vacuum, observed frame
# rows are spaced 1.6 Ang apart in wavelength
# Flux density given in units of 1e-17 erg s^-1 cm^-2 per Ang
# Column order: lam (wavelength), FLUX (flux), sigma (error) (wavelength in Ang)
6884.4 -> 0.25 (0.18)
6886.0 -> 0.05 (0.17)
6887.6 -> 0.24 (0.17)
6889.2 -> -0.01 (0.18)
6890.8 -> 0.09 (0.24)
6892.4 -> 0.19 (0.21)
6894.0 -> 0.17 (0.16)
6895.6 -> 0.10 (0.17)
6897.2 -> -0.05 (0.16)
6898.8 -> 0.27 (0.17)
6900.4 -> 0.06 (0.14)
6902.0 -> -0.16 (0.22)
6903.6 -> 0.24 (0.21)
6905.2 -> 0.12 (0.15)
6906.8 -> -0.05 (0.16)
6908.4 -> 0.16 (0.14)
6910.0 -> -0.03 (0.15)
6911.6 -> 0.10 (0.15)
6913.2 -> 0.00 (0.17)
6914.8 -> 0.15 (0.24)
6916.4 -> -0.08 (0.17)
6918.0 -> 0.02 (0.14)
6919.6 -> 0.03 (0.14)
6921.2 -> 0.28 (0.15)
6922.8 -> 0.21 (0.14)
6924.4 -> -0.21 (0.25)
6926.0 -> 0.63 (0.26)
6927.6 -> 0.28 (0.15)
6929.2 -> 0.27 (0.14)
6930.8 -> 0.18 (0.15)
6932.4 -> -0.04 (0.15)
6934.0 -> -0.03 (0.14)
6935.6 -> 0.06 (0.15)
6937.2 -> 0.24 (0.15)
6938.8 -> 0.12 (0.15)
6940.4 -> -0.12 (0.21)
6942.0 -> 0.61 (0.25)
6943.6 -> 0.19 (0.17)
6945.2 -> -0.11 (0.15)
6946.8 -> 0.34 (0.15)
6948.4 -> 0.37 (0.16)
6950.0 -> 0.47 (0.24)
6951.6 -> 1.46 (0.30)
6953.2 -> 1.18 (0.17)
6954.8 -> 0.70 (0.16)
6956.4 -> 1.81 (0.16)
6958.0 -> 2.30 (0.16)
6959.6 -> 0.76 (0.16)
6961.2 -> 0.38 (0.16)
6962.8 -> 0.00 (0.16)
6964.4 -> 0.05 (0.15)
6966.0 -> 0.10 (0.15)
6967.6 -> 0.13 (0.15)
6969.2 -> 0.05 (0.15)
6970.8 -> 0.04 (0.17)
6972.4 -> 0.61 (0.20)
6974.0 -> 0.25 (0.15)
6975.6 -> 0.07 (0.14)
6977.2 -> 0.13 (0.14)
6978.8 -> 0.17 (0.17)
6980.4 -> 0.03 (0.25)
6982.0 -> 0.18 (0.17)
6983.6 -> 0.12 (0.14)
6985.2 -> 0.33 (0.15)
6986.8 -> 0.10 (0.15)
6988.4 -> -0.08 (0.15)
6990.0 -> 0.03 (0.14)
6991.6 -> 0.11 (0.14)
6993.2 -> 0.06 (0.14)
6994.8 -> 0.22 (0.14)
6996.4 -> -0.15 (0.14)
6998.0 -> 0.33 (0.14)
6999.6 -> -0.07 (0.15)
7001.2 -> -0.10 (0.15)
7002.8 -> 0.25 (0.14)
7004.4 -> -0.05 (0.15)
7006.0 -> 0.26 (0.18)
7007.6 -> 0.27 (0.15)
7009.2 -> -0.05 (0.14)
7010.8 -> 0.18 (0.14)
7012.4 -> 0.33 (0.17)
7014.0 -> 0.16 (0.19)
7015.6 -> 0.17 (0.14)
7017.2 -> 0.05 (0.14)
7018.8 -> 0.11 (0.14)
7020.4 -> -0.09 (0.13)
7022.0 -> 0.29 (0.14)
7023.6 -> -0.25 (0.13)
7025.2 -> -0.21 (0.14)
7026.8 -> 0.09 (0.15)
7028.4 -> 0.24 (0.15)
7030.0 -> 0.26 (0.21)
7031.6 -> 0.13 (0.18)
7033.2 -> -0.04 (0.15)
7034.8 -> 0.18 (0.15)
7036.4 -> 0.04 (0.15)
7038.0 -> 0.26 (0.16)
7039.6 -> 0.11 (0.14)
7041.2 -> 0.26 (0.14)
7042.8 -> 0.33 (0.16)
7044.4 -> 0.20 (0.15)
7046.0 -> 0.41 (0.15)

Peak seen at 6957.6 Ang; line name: [O II]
